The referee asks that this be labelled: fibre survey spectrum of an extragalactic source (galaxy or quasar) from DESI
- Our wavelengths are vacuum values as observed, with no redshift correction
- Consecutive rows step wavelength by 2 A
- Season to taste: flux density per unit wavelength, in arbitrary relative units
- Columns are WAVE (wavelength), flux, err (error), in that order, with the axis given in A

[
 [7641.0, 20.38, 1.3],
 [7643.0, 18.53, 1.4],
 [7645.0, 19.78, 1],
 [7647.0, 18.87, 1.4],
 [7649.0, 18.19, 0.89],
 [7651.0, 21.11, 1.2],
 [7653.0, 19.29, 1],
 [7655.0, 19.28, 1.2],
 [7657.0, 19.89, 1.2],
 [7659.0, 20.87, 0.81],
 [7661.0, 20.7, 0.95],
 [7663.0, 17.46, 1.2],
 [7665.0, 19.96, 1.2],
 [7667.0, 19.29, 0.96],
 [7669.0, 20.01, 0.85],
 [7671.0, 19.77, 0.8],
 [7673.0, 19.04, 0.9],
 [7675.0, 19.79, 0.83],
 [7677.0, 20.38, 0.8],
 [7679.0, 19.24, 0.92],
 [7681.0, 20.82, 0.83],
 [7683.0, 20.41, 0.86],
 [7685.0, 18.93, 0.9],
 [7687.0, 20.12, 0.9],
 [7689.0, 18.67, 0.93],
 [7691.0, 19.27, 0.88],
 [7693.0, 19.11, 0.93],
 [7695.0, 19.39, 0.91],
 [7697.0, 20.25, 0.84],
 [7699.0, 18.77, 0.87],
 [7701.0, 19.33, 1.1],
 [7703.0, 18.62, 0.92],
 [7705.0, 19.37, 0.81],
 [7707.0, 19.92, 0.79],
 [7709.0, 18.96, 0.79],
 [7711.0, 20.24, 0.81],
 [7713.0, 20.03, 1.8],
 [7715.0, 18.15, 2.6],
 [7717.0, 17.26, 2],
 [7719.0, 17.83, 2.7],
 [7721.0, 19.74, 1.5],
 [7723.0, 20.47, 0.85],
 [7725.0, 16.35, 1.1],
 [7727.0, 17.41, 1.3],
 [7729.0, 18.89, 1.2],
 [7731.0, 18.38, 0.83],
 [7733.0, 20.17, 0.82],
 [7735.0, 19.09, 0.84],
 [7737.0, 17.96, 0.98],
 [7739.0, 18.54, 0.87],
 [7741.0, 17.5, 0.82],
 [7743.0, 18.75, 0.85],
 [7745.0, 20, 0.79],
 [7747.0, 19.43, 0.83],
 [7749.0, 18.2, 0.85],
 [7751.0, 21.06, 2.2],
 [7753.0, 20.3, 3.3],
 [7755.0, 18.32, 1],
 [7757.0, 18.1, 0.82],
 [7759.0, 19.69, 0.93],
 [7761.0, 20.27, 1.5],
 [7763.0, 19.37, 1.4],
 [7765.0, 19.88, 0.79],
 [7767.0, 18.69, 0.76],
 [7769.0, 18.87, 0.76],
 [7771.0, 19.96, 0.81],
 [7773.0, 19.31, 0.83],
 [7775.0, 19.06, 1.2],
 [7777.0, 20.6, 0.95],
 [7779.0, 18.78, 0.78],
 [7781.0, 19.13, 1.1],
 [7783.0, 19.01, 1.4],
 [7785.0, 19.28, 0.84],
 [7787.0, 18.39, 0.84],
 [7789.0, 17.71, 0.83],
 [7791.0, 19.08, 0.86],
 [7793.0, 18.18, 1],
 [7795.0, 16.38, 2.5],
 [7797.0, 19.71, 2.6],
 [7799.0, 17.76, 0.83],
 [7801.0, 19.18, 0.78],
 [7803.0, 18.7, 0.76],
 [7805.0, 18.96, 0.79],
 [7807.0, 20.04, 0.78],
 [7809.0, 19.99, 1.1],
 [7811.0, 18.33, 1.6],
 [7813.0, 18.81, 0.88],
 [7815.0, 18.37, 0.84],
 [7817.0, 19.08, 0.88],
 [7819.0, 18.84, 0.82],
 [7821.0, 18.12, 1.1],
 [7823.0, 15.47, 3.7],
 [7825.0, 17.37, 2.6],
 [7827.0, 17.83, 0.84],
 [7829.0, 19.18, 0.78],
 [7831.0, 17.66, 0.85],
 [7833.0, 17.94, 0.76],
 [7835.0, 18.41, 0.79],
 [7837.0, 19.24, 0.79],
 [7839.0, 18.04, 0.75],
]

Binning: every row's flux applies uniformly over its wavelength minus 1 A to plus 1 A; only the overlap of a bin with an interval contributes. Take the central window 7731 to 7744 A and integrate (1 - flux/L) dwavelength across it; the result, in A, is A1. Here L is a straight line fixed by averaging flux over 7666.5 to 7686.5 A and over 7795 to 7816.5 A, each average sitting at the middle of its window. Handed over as 0.5 A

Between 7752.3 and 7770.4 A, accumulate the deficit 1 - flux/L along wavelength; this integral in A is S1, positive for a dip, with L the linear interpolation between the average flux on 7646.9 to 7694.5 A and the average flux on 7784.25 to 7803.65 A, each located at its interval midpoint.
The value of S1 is -0.52 A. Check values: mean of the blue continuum 19.6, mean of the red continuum 18.4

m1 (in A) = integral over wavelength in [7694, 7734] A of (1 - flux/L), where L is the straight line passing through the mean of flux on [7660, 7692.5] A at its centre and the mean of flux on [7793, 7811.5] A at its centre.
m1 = 0.8 A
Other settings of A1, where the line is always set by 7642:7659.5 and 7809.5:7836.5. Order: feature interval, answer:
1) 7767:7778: -0.55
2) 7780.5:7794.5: -0.11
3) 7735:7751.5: -0.08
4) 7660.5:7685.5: -0.45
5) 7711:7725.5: 0.18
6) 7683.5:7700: -0.14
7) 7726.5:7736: 0.01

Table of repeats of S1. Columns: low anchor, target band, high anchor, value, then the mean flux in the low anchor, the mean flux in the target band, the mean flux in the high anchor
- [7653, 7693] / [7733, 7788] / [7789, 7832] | -0.9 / 19.7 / 19.2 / 18.4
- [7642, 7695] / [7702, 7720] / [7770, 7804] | 0.3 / 19.6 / 18.9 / 18.8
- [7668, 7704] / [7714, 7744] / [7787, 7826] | 1.1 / 19.6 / 18.4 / 18.4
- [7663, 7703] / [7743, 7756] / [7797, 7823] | -0.2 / 19.5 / 19.5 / 18.8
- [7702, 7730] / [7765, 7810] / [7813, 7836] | -1.6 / 18.8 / 19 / 18.1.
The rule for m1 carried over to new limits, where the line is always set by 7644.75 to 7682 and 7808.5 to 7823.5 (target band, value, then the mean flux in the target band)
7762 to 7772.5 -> -0.3 A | 19.4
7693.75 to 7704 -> 0.1 A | 19.3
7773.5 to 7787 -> -0.4 A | 19.2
